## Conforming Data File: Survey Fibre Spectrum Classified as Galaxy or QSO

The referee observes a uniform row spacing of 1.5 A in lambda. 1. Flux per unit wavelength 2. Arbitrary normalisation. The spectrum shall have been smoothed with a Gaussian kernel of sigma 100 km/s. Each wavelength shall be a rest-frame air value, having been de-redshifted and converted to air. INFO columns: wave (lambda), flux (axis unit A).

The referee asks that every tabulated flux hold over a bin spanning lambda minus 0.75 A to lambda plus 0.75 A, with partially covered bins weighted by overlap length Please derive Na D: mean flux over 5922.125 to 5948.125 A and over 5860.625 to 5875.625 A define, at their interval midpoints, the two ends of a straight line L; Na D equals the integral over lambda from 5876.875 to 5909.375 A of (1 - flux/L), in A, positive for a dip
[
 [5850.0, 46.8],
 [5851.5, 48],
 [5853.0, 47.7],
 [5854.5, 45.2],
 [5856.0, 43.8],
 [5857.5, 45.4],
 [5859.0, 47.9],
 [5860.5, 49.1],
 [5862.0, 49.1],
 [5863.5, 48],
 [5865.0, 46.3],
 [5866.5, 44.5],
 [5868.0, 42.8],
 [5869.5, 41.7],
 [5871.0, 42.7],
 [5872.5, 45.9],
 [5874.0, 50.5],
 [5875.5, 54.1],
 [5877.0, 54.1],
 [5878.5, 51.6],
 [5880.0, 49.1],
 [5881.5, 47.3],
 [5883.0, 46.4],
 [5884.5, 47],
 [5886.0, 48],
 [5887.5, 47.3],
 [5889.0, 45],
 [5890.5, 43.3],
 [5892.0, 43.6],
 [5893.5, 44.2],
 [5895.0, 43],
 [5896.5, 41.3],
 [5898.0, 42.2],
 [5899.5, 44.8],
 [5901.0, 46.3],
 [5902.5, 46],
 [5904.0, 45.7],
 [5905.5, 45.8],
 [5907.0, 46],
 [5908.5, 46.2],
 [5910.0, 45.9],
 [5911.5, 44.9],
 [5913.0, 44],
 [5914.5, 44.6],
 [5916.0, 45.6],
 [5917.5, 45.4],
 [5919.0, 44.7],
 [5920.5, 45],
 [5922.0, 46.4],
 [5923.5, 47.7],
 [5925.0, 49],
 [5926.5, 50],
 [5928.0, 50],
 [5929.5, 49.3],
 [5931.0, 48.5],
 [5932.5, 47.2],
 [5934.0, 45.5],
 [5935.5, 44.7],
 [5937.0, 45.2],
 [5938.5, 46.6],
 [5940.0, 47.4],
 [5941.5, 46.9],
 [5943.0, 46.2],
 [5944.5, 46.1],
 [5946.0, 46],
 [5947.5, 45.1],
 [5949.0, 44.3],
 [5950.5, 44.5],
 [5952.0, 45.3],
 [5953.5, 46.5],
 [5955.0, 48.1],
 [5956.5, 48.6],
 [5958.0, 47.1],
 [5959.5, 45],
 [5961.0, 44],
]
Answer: 0.5 A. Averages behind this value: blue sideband 46.4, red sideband 47.1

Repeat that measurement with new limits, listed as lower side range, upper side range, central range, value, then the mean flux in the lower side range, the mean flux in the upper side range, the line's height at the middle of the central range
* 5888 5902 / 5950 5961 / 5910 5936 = -0.9 A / 43.8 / 46.3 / 45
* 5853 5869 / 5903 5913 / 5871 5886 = -1.0 A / 46.2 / 45.6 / 46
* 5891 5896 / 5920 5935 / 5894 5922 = 0.3 A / 43.5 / 47.9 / 45.3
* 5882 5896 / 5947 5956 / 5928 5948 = -0.5 A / 45.3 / 45.7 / 45.6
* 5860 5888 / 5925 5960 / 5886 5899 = 0.9 A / 47.6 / 46.8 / 47.4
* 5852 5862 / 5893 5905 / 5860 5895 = -1.1 A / 46.7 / 44.2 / 45.5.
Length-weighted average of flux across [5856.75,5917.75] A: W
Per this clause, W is 46.2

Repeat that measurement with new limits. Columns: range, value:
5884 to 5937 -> 45.8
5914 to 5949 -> 46.6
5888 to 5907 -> 44.4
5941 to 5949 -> 45.9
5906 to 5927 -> 46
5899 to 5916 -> 45.5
